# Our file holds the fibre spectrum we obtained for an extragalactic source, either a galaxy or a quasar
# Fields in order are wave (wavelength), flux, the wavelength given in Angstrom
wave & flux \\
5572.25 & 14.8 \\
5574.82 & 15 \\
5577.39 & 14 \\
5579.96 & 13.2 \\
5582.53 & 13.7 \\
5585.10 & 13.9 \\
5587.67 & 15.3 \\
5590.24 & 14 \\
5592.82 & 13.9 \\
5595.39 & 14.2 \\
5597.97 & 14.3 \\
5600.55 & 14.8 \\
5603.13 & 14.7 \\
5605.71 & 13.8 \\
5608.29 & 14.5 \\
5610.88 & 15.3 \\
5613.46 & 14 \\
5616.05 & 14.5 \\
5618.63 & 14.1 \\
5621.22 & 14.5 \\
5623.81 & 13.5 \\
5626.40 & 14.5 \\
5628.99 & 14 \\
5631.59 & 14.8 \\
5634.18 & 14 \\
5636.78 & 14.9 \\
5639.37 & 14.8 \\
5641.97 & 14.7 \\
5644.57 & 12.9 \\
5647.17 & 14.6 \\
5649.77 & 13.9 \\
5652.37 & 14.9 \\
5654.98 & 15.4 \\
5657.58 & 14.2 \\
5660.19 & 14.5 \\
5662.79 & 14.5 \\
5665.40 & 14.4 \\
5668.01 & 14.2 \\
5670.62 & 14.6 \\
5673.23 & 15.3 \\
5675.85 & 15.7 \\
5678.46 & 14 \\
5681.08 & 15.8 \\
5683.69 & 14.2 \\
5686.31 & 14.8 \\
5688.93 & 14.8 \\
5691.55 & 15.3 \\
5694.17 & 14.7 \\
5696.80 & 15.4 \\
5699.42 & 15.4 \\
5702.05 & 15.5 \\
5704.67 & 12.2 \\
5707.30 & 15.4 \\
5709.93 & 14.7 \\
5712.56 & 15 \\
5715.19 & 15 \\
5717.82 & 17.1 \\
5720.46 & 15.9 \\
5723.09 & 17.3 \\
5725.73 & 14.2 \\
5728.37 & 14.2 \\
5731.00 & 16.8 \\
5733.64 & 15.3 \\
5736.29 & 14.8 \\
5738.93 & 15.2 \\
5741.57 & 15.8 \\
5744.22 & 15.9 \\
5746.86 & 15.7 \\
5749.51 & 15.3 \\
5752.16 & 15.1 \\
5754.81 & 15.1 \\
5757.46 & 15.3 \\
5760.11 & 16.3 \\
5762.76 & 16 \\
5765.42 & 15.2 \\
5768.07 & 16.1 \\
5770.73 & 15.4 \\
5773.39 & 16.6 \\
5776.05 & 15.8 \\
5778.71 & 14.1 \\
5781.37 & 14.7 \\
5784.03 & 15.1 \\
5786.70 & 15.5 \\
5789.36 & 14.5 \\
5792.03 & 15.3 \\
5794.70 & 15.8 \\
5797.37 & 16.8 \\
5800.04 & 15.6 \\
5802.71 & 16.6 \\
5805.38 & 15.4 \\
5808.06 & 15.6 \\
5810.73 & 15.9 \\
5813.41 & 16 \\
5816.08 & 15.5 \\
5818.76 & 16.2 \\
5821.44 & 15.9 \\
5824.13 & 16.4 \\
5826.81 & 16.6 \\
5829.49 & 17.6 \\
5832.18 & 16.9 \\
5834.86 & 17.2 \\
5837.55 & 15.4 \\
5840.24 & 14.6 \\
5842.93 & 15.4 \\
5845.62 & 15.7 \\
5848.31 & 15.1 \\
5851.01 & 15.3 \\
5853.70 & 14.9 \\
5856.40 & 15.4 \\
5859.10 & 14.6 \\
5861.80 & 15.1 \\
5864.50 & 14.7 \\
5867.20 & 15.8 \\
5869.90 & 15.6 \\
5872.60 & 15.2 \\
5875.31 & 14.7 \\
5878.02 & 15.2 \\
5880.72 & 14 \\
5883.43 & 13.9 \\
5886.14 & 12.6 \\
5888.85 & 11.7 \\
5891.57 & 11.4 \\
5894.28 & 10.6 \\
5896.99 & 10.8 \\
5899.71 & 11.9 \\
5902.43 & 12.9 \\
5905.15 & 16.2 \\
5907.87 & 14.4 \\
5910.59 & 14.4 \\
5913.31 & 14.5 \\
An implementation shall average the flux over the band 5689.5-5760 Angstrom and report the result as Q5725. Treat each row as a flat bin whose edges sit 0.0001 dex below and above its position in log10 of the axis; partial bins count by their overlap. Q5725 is 15.3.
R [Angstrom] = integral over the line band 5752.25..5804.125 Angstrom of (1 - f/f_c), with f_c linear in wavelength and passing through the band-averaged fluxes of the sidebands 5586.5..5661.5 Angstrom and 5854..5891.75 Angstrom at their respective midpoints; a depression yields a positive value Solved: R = -4.2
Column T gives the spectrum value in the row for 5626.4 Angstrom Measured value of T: 14.5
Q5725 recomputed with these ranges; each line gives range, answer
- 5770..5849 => 15.8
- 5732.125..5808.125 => 15.5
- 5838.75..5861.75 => 15.1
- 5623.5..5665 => 14.4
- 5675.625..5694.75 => 14.9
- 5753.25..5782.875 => 15.5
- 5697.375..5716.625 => 14.8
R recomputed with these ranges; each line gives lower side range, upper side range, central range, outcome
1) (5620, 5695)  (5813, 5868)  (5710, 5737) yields -1.00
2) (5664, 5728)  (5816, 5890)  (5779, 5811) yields -0.71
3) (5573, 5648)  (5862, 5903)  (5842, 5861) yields -2.30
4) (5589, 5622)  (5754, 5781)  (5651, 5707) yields 0.53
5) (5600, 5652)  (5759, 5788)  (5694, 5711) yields 0.22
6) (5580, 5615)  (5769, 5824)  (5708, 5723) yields -0.58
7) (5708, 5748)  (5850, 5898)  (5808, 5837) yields -3.65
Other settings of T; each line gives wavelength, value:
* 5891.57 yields 11.4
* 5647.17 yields 14.6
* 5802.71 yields 16.6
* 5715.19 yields 15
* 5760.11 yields 16.3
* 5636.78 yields 14.9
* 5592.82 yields 13.9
